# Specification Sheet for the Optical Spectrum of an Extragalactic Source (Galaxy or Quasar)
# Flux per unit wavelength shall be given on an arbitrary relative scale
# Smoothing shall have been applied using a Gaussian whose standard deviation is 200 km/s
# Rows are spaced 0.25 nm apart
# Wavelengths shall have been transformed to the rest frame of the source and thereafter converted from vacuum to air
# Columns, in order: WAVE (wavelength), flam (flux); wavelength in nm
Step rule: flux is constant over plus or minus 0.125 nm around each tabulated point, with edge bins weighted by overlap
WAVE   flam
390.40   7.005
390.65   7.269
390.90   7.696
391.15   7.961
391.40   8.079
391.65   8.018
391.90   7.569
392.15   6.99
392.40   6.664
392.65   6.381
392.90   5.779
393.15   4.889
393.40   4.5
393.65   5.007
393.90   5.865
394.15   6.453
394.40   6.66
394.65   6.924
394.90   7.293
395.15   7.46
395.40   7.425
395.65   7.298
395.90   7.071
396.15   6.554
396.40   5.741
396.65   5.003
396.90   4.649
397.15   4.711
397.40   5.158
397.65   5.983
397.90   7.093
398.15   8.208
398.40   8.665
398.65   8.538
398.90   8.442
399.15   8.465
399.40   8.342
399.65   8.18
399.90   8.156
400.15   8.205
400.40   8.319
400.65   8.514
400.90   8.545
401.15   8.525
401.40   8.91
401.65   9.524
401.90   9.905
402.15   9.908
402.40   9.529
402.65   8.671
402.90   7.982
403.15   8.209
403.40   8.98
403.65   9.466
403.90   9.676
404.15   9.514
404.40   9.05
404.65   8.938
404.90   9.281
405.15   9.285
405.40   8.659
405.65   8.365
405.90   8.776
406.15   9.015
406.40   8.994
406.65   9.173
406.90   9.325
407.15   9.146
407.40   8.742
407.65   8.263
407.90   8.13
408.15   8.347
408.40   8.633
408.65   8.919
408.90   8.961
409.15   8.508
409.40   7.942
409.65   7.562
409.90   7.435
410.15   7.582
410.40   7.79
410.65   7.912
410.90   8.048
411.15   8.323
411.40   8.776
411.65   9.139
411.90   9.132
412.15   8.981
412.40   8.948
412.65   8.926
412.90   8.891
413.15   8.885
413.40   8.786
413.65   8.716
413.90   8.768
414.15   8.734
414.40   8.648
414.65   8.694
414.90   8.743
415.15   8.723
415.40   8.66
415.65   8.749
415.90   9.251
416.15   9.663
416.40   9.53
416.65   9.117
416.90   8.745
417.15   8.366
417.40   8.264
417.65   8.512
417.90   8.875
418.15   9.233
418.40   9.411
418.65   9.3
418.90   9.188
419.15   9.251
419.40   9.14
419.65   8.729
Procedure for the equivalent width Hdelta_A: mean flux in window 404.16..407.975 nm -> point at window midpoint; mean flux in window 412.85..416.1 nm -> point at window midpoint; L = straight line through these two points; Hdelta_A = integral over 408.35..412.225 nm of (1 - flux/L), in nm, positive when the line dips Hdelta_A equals 0.23 nm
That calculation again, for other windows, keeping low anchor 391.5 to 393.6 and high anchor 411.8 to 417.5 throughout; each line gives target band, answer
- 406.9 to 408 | -0.09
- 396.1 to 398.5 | 0.26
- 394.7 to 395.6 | -0.10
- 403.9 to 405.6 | -0.31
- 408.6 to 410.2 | 0.03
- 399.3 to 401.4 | -0.34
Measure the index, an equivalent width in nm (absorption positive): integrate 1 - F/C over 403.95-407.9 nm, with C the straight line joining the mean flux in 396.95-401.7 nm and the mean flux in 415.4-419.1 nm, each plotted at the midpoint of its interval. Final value -0.33 nm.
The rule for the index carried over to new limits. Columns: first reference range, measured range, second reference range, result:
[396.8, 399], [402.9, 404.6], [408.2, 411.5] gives -0.353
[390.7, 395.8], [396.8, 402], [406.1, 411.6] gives -0.298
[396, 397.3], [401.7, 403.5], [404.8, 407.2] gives -0.328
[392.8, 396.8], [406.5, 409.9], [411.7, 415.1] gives -0.187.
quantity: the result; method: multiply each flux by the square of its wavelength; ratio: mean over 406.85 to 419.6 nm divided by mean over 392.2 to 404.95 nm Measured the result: 1.23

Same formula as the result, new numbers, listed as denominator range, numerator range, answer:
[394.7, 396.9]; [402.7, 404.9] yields 1.41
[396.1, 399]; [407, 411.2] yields 1.33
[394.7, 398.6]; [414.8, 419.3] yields 1.50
